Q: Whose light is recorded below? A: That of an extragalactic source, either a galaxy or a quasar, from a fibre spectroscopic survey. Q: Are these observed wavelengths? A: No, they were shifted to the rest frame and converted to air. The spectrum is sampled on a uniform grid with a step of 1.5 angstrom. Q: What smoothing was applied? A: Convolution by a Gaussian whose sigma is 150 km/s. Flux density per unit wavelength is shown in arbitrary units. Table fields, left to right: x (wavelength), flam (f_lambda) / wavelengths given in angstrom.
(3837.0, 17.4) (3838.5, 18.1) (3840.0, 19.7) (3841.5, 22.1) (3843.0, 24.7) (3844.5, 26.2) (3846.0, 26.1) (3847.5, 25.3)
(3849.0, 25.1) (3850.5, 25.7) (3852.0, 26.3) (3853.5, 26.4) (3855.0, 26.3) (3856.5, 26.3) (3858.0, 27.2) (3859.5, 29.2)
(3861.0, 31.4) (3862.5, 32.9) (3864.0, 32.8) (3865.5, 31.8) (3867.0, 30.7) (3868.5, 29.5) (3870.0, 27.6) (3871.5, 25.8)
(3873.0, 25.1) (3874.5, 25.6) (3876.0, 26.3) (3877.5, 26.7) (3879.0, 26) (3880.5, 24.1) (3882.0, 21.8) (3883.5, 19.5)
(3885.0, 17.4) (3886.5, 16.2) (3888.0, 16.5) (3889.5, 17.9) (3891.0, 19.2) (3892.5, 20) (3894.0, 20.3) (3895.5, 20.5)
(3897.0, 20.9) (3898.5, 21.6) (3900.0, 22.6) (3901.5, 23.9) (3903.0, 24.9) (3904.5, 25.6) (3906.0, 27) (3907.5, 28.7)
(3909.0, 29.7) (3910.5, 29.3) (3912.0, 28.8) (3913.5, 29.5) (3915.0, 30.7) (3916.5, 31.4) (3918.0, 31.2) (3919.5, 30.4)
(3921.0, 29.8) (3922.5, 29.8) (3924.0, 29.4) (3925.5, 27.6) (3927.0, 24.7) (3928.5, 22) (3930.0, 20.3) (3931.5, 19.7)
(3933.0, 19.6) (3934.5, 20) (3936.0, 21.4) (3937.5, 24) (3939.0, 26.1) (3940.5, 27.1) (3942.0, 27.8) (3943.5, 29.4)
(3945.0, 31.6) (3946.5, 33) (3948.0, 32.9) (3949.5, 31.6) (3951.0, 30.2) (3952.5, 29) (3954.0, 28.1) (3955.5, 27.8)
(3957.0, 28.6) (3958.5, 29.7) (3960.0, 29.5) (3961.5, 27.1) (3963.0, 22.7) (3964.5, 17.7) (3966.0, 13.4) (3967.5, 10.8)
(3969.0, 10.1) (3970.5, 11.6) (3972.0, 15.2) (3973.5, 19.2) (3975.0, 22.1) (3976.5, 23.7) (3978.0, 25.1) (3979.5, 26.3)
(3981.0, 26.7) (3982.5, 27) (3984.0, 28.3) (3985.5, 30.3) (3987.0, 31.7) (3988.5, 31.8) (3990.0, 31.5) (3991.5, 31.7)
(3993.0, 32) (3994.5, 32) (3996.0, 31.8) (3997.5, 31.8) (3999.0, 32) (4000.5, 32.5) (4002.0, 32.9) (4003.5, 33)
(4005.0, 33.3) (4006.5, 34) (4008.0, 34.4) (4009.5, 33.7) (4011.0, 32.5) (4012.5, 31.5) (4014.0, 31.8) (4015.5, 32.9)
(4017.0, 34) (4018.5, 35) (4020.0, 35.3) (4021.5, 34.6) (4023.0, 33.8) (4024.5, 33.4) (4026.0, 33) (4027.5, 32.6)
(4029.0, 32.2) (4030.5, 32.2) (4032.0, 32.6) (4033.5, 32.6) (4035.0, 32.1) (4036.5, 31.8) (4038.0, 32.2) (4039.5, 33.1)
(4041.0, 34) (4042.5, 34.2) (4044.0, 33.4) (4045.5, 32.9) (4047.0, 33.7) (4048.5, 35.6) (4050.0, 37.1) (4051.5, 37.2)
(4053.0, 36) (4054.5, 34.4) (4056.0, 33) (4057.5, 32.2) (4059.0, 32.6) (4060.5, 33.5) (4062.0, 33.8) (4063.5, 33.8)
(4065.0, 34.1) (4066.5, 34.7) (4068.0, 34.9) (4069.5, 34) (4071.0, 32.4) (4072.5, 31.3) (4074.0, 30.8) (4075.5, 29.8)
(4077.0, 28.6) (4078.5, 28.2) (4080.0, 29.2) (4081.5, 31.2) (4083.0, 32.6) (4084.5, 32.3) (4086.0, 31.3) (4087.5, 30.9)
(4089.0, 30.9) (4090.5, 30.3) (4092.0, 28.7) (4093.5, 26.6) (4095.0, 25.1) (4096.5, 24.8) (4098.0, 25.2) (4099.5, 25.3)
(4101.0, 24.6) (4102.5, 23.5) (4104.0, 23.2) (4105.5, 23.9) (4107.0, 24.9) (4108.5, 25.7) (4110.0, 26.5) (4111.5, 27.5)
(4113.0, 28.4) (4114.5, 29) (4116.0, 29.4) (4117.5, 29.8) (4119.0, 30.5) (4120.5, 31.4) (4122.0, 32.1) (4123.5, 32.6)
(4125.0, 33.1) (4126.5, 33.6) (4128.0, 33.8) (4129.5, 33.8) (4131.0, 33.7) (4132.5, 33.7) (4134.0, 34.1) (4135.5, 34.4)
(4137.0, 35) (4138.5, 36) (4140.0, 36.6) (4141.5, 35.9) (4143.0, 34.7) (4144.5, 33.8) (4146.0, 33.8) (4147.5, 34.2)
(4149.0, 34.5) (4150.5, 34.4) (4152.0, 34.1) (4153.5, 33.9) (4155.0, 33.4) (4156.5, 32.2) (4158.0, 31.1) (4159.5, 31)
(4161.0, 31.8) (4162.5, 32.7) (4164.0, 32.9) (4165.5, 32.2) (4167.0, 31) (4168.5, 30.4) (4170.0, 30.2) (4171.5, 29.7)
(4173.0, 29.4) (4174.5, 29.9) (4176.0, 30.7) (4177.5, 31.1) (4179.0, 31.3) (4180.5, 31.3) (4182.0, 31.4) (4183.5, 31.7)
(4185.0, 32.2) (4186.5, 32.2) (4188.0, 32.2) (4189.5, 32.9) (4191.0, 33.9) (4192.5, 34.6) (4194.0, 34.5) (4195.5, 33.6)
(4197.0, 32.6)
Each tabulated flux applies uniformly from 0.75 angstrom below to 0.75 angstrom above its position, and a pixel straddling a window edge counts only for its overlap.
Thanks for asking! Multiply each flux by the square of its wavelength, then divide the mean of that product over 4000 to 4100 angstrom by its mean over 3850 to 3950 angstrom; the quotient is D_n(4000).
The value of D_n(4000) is 1.3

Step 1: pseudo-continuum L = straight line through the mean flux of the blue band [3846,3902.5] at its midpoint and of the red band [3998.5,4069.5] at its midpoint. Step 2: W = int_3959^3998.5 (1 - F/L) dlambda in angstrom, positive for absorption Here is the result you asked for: 7.56 angstrom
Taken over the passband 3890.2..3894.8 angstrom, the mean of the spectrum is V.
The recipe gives 19.8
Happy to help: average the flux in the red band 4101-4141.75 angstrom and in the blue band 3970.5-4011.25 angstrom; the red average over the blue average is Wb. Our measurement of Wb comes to 1.05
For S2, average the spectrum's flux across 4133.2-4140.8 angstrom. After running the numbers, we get 35.2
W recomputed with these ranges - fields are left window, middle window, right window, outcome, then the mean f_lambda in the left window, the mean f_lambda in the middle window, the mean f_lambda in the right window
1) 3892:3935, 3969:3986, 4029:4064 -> 4.02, 25.6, 22.5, 33.6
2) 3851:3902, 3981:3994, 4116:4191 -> -1.18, 24.6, 30.3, 32.6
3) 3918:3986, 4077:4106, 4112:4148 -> 3.14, 24.9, 27.8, 33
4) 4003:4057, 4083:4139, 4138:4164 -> 6.74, 33.6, 29.6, 33.7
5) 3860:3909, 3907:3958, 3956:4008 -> -4.40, 24.5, 27.7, 26.5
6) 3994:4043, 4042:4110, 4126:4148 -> 6.11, 33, 30.7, 34.5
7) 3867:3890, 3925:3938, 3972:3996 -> 1.79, 23.4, 22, 27.7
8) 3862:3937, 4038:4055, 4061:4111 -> -3.76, 25.1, 34.6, 29.2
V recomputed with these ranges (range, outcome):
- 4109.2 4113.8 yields 27.5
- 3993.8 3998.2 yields 31.9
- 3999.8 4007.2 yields 33.1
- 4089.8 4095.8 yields 27.6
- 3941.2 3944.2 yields 28.6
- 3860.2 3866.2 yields 32.2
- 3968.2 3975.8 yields 15.7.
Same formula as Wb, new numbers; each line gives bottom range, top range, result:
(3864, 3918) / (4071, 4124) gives 1.15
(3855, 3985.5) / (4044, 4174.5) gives 1.25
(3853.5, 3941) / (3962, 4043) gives 1.15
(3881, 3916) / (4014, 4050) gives 1.44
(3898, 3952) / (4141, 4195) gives 1.20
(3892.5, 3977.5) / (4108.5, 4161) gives 1.30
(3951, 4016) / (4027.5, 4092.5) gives 1.19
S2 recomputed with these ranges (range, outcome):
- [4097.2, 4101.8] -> 25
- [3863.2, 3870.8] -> 30.5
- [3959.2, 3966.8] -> 22.1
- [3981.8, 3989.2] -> 29.8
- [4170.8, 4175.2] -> 29.7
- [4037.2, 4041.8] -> 33.1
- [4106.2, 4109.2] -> 25.3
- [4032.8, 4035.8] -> 32.3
